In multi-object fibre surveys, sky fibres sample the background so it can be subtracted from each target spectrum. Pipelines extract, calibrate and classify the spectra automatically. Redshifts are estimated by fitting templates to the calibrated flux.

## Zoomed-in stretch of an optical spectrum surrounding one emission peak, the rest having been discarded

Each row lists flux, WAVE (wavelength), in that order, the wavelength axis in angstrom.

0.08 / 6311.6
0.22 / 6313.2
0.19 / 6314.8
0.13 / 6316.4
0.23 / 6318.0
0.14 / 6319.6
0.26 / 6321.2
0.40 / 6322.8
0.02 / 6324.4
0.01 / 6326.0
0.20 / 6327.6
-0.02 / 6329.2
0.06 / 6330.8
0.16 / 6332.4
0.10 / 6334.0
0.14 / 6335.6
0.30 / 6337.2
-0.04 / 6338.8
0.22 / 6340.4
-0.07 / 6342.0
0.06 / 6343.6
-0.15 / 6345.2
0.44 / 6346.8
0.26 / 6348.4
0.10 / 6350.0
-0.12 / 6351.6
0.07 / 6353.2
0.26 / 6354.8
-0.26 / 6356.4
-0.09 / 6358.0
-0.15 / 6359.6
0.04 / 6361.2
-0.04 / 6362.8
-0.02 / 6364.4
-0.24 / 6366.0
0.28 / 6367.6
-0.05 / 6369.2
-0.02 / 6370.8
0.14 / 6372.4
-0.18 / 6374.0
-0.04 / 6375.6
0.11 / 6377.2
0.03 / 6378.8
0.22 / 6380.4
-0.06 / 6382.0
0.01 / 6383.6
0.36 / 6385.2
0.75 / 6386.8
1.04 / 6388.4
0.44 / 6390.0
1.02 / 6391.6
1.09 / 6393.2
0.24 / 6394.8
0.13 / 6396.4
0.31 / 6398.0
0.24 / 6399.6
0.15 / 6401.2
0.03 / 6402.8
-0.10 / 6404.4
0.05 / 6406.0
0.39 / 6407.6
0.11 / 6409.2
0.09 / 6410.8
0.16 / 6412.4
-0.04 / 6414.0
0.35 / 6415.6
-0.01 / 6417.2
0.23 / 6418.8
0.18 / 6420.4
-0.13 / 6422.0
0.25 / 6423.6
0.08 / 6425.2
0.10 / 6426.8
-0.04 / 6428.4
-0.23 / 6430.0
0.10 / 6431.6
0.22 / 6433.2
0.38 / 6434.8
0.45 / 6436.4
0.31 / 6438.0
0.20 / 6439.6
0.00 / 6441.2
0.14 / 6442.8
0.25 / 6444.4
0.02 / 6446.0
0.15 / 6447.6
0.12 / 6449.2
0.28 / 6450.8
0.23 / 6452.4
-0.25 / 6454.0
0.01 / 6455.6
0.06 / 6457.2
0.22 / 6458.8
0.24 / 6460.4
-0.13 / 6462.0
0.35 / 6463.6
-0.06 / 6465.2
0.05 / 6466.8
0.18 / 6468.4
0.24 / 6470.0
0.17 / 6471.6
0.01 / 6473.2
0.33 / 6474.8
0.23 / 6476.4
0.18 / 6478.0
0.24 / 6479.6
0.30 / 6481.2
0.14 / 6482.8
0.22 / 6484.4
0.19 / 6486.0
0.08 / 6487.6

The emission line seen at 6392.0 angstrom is [O II]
